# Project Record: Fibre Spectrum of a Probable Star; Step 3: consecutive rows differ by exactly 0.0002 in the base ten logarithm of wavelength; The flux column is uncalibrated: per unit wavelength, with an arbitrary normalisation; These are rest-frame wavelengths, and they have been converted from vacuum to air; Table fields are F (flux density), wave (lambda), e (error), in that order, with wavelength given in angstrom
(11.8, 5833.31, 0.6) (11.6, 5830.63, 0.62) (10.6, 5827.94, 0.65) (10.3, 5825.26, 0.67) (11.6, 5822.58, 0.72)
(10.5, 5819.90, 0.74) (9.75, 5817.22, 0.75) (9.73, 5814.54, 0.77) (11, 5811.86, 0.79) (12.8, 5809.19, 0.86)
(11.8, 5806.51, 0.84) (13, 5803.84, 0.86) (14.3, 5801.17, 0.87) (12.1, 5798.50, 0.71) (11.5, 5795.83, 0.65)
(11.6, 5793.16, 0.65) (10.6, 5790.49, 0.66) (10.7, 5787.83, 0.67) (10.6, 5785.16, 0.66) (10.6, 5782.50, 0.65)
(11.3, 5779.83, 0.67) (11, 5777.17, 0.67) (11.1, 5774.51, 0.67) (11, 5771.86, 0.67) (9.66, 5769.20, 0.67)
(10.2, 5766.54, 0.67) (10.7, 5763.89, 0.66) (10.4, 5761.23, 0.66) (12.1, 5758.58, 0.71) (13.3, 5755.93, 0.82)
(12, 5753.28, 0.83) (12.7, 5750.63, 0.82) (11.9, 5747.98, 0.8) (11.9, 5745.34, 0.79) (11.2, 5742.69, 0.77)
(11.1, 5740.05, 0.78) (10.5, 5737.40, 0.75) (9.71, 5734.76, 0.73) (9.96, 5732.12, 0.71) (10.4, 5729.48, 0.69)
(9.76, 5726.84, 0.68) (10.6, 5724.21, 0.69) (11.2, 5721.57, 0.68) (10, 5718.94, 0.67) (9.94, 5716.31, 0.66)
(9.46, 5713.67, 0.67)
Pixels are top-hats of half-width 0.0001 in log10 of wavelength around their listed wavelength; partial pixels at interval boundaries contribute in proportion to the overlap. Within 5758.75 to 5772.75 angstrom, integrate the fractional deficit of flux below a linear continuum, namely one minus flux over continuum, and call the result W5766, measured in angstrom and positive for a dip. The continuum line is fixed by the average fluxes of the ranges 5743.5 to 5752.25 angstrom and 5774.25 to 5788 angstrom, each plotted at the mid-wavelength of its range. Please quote 1.1 angstrom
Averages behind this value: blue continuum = 12.1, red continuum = 10.9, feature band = 10.5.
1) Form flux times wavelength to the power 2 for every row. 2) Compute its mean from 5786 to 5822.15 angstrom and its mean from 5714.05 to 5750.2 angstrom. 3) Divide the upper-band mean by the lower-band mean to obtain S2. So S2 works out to 1.10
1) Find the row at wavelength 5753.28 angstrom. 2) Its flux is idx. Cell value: 12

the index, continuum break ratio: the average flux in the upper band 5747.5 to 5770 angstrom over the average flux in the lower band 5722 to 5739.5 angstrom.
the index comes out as 1.12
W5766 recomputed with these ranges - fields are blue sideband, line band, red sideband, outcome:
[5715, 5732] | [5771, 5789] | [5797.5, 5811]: 1.7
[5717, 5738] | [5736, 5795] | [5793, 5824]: -1.6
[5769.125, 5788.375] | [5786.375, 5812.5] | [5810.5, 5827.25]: -3.2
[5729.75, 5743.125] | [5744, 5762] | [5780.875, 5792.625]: -2.7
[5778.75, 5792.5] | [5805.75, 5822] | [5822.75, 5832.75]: 0.0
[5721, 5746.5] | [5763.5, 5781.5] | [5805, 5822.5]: 0.1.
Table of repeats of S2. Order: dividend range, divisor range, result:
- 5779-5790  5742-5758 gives 0.89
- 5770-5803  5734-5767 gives 1.01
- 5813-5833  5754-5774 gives 0.98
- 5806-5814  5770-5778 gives 1.08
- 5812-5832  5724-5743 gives 1.06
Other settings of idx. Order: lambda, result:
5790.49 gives 10.6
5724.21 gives 10.6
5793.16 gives 11.6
